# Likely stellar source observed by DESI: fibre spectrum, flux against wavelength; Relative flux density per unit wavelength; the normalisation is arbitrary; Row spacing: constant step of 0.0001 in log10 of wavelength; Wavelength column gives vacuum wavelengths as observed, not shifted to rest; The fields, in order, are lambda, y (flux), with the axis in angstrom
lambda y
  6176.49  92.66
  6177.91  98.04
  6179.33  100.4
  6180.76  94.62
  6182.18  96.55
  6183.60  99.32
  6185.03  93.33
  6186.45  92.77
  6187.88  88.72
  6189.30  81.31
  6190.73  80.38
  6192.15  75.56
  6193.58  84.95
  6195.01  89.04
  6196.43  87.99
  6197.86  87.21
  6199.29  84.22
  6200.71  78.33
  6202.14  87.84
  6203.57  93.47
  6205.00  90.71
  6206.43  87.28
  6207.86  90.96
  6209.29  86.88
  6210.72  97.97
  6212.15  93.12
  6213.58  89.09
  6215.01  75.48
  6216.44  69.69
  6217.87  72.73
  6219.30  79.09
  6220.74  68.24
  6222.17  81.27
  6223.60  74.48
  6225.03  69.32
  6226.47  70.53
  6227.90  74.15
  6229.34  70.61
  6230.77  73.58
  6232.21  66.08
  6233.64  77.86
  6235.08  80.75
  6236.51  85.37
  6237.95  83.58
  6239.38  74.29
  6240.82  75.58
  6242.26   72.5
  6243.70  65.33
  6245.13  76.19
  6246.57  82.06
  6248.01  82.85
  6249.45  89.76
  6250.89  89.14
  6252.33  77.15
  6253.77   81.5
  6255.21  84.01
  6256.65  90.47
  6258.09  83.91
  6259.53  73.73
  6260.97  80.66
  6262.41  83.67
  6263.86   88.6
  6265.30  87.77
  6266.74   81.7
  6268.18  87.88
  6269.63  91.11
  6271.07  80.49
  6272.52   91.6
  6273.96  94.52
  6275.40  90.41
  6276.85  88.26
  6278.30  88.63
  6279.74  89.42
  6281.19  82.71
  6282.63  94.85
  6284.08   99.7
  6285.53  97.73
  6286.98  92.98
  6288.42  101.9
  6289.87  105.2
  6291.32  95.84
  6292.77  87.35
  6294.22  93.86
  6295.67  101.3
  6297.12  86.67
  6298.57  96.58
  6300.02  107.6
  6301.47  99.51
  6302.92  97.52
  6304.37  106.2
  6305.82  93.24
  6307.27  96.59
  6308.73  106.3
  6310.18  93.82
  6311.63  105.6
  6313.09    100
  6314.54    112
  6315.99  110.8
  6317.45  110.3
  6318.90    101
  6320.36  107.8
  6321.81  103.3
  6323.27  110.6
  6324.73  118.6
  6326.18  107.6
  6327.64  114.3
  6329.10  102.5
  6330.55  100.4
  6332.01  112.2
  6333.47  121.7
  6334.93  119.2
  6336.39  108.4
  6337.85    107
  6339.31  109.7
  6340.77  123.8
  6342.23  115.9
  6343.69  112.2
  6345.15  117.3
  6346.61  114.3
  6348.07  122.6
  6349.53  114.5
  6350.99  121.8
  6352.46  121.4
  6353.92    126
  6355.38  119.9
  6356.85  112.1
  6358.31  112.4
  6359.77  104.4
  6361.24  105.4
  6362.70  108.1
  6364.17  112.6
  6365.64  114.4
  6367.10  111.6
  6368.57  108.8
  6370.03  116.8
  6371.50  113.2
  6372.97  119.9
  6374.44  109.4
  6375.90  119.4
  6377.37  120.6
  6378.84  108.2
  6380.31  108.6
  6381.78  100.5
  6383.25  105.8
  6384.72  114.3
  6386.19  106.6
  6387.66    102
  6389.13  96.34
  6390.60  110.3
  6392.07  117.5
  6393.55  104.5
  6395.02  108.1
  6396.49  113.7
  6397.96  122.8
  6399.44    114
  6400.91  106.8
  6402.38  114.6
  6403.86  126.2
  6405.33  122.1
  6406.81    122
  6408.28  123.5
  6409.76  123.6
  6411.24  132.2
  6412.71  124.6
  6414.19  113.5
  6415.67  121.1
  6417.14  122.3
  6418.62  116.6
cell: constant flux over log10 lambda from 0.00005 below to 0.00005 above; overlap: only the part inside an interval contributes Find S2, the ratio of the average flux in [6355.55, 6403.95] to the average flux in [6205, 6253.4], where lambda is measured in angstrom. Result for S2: 1.41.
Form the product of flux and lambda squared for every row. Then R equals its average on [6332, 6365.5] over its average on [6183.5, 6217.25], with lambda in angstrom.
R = 1.39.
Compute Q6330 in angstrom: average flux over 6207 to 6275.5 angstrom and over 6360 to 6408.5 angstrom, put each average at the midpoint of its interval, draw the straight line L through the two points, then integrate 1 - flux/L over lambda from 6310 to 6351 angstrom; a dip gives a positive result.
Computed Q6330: -4.3 angstrom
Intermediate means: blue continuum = 80.9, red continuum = 112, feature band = 111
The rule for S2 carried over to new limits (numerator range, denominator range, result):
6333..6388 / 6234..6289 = 1.33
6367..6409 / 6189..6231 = 1.38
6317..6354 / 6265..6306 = 1.21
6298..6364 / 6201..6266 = 1.36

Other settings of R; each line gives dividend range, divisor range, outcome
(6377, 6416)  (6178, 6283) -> 1.44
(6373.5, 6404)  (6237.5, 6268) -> 1.42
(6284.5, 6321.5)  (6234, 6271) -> 1.24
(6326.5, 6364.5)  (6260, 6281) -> 1.34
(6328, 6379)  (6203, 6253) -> 1.49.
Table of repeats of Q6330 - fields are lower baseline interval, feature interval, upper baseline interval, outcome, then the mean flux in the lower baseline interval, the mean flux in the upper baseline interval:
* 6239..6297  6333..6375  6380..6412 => -4.0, 87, 114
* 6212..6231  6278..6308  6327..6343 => 0.8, 75.4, 112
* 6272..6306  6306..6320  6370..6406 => -0.6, 95.2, 112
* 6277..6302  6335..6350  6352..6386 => -1.1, 95.2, 113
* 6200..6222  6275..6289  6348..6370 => 0.8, 84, 114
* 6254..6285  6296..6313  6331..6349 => 0.3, 87.3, 115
